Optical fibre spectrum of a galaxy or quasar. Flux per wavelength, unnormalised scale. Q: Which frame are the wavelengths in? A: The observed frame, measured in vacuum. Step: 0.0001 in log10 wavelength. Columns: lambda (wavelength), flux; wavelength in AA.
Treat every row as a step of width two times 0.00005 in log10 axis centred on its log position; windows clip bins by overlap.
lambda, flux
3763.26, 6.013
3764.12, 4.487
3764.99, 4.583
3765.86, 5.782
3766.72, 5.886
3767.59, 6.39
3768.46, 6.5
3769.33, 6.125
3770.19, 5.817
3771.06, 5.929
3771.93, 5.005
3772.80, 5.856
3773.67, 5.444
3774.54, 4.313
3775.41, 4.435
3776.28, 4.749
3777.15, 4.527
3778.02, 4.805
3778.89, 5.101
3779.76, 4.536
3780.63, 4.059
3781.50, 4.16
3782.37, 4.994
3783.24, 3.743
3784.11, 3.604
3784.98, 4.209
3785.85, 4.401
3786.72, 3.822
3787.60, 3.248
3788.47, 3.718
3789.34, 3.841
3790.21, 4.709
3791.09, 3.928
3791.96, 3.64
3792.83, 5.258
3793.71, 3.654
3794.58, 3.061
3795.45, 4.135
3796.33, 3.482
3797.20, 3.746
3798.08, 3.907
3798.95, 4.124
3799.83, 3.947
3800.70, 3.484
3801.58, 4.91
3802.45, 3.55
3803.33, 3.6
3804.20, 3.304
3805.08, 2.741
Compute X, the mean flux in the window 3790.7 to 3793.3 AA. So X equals 4.27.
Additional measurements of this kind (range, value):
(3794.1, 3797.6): 3.61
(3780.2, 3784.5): 4.12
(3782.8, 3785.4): 3.86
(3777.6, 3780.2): 4.81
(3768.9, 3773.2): 5.75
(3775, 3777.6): 4.57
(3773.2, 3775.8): 4.75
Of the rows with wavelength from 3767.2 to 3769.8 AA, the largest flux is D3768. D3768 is 6.5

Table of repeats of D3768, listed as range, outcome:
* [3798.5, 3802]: 4.91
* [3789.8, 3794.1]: 5.258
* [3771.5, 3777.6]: 5.856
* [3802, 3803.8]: 3.6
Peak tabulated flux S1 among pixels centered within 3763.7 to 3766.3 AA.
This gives 5.782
